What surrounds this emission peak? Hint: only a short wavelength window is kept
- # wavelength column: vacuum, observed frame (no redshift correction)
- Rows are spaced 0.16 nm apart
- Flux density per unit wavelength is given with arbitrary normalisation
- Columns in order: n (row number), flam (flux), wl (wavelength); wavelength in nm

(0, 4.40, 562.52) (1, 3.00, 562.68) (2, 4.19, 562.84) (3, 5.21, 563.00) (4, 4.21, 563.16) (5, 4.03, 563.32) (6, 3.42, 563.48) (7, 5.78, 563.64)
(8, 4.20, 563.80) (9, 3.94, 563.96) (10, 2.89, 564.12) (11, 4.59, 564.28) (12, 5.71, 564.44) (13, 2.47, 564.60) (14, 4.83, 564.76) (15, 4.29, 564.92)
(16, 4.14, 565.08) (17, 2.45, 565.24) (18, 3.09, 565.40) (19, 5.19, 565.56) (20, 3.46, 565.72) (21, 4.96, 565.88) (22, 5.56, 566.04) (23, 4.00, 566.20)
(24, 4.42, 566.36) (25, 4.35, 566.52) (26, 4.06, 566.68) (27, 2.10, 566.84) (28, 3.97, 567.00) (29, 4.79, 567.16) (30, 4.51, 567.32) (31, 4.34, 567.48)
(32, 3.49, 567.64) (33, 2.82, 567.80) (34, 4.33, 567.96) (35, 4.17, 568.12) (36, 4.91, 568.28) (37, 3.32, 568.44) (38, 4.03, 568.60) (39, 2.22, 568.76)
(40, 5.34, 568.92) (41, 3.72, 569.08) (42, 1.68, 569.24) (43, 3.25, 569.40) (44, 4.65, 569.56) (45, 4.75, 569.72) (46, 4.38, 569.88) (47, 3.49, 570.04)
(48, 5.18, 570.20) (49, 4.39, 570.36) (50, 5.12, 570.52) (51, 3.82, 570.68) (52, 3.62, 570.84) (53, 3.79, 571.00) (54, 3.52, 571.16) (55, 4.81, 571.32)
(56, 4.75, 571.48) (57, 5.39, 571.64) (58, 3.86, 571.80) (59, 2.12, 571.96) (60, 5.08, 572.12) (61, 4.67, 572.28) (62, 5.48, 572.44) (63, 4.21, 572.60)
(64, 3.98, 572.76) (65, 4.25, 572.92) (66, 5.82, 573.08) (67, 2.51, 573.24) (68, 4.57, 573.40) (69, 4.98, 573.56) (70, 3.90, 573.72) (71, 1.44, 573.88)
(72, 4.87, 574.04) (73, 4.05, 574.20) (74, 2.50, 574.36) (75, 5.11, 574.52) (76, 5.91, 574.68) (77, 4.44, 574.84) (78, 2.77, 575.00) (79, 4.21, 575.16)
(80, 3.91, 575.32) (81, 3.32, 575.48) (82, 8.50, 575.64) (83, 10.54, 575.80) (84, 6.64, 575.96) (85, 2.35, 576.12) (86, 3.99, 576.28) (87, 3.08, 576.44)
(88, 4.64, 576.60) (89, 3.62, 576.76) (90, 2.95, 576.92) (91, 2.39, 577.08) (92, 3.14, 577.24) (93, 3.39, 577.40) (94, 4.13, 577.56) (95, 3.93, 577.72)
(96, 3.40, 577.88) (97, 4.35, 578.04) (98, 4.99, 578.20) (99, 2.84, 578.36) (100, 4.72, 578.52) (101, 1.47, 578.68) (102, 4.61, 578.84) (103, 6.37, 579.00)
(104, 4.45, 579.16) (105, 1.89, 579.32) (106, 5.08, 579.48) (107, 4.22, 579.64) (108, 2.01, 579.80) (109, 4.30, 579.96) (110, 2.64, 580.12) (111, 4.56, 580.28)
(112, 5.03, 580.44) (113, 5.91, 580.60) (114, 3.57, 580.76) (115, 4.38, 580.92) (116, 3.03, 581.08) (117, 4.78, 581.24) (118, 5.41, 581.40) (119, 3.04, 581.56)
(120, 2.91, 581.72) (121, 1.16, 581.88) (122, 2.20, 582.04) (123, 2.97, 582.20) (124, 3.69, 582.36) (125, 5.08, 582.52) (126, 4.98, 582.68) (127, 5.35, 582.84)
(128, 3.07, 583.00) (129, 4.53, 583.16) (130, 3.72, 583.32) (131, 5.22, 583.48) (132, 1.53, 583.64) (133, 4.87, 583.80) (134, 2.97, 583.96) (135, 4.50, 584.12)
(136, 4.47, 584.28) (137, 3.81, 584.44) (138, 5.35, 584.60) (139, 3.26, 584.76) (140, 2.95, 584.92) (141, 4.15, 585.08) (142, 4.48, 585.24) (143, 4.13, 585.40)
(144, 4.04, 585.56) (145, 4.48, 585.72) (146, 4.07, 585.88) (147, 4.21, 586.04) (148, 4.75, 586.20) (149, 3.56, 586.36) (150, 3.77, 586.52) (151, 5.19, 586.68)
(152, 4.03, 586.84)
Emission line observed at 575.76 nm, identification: H-beta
